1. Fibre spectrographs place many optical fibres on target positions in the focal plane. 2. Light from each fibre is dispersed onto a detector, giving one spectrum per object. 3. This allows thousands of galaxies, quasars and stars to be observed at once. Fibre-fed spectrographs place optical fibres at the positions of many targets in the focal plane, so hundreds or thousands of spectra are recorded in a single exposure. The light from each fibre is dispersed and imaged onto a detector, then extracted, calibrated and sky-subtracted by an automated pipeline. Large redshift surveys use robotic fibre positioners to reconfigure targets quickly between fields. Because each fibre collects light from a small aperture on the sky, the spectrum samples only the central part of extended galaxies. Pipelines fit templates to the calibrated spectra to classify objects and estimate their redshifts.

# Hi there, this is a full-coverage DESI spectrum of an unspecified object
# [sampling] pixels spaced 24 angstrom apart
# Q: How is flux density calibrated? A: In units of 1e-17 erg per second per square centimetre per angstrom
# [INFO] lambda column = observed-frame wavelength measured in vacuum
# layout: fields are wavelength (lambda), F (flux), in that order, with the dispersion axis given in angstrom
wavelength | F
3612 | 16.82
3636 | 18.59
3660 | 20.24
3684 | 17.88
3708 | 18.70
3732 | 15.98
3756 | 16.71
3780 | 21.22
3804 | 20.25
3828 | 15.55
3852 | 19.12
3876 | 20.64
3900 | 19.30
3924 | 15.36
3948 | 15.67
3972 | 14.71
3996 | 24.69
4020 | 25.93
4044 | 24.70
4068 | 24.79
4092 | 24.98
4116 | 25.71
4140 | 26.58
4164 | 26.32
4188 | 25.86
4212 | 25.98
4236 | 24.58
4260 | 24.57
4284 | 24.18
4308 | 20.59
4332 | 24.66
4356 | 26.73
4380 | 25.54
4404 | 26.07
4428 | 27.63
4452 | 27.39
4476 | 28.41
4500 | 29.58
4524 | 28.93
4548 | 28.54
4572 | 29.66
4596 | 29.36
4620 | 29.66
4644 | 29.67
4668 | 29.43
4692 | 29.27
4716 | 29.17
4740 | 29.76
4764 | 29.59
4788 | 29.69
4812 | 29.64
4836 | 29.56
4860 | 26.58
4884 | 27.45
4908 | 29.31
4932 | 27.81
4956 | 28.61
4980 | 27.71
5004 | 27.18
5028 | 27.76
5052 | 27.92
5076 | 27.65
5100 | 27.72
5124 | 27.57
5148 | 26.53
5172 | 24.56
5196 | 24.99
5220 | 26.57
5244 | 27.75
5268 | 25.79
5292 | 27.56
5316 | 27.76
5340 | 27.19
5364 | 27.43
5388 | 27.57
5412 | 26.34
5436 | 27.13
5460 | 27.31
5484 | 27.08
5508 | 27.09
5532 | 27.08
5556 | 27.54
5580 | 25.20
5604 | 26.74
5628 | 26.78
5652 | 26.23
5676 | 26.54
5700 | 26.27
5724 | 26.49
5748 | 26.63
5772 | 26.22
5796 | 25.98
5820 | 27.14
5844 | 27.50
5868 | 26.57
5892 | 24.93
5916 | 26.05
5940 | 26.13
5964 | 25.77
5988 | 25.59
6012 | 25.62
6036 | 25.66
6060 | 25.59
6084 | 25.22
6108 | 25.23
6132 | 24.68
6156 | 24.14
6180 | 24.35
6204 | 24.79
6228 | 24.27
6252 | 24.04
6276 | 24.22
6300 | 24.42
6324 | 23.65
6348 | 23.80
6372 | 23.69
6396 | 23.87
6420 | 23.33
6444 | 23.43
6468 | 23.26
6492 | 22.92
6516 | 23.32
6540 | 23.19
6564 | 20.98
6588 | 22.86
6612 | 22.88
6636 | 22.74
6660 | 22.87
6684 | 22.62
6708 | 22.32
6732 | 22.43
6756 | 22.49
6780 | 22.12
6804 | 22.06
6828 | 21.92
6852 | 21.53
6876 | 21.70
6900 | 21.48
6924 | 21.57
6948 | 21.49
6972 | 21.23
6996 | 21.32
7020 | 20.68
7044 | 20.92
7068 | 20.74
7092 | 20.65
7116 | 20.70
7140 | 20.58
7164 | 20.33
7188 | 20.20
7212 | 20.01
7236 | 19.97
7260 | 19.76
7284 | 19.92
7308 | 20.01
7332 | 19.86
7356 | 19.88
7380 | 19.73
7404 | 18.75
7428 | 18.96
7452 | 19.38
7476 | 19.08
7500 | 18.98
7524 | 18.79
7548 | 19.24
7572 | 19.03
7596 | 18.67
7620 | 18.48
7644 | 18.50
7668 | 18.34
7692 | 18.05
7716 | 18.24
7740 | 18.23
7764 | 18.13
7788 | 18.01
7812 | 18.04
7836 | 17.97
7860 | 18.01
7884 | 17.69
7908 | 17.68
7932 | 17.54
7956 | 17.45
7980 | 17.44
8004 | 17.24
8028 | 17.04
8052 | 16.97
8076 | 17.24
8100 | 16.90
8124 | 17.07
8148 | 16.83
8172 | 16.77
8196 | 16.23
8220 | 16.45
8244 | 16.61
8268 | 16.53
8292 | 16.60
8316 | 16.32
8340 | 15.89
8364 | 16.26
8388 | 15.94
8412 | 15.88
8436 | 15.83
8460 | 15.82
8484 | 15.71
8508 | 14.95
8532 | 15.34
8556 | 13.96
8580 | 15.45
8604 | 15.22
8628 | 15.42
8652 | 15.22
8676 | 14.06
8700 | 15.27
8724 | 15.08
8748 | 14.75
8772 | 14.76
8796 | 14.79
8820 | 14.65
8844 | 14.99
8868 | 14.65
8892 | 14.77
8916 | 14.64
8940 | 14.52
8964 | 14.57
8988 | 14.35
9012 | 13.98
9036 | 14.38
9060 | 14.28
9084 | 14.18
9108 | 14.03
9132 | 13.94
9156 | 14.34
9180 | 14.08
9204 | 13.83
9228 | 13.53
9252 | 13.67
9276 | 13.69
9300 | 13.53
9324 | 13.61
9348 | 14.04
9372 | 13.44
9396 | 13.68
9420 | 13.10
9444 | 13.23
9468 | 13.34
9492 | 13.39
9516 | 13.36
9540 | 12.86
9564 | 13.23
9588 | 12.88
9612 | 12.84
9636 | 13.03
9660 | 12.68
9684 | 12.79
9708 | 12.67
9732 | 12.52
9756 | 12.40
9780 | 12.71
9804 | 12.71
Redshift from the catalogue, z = 0.00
